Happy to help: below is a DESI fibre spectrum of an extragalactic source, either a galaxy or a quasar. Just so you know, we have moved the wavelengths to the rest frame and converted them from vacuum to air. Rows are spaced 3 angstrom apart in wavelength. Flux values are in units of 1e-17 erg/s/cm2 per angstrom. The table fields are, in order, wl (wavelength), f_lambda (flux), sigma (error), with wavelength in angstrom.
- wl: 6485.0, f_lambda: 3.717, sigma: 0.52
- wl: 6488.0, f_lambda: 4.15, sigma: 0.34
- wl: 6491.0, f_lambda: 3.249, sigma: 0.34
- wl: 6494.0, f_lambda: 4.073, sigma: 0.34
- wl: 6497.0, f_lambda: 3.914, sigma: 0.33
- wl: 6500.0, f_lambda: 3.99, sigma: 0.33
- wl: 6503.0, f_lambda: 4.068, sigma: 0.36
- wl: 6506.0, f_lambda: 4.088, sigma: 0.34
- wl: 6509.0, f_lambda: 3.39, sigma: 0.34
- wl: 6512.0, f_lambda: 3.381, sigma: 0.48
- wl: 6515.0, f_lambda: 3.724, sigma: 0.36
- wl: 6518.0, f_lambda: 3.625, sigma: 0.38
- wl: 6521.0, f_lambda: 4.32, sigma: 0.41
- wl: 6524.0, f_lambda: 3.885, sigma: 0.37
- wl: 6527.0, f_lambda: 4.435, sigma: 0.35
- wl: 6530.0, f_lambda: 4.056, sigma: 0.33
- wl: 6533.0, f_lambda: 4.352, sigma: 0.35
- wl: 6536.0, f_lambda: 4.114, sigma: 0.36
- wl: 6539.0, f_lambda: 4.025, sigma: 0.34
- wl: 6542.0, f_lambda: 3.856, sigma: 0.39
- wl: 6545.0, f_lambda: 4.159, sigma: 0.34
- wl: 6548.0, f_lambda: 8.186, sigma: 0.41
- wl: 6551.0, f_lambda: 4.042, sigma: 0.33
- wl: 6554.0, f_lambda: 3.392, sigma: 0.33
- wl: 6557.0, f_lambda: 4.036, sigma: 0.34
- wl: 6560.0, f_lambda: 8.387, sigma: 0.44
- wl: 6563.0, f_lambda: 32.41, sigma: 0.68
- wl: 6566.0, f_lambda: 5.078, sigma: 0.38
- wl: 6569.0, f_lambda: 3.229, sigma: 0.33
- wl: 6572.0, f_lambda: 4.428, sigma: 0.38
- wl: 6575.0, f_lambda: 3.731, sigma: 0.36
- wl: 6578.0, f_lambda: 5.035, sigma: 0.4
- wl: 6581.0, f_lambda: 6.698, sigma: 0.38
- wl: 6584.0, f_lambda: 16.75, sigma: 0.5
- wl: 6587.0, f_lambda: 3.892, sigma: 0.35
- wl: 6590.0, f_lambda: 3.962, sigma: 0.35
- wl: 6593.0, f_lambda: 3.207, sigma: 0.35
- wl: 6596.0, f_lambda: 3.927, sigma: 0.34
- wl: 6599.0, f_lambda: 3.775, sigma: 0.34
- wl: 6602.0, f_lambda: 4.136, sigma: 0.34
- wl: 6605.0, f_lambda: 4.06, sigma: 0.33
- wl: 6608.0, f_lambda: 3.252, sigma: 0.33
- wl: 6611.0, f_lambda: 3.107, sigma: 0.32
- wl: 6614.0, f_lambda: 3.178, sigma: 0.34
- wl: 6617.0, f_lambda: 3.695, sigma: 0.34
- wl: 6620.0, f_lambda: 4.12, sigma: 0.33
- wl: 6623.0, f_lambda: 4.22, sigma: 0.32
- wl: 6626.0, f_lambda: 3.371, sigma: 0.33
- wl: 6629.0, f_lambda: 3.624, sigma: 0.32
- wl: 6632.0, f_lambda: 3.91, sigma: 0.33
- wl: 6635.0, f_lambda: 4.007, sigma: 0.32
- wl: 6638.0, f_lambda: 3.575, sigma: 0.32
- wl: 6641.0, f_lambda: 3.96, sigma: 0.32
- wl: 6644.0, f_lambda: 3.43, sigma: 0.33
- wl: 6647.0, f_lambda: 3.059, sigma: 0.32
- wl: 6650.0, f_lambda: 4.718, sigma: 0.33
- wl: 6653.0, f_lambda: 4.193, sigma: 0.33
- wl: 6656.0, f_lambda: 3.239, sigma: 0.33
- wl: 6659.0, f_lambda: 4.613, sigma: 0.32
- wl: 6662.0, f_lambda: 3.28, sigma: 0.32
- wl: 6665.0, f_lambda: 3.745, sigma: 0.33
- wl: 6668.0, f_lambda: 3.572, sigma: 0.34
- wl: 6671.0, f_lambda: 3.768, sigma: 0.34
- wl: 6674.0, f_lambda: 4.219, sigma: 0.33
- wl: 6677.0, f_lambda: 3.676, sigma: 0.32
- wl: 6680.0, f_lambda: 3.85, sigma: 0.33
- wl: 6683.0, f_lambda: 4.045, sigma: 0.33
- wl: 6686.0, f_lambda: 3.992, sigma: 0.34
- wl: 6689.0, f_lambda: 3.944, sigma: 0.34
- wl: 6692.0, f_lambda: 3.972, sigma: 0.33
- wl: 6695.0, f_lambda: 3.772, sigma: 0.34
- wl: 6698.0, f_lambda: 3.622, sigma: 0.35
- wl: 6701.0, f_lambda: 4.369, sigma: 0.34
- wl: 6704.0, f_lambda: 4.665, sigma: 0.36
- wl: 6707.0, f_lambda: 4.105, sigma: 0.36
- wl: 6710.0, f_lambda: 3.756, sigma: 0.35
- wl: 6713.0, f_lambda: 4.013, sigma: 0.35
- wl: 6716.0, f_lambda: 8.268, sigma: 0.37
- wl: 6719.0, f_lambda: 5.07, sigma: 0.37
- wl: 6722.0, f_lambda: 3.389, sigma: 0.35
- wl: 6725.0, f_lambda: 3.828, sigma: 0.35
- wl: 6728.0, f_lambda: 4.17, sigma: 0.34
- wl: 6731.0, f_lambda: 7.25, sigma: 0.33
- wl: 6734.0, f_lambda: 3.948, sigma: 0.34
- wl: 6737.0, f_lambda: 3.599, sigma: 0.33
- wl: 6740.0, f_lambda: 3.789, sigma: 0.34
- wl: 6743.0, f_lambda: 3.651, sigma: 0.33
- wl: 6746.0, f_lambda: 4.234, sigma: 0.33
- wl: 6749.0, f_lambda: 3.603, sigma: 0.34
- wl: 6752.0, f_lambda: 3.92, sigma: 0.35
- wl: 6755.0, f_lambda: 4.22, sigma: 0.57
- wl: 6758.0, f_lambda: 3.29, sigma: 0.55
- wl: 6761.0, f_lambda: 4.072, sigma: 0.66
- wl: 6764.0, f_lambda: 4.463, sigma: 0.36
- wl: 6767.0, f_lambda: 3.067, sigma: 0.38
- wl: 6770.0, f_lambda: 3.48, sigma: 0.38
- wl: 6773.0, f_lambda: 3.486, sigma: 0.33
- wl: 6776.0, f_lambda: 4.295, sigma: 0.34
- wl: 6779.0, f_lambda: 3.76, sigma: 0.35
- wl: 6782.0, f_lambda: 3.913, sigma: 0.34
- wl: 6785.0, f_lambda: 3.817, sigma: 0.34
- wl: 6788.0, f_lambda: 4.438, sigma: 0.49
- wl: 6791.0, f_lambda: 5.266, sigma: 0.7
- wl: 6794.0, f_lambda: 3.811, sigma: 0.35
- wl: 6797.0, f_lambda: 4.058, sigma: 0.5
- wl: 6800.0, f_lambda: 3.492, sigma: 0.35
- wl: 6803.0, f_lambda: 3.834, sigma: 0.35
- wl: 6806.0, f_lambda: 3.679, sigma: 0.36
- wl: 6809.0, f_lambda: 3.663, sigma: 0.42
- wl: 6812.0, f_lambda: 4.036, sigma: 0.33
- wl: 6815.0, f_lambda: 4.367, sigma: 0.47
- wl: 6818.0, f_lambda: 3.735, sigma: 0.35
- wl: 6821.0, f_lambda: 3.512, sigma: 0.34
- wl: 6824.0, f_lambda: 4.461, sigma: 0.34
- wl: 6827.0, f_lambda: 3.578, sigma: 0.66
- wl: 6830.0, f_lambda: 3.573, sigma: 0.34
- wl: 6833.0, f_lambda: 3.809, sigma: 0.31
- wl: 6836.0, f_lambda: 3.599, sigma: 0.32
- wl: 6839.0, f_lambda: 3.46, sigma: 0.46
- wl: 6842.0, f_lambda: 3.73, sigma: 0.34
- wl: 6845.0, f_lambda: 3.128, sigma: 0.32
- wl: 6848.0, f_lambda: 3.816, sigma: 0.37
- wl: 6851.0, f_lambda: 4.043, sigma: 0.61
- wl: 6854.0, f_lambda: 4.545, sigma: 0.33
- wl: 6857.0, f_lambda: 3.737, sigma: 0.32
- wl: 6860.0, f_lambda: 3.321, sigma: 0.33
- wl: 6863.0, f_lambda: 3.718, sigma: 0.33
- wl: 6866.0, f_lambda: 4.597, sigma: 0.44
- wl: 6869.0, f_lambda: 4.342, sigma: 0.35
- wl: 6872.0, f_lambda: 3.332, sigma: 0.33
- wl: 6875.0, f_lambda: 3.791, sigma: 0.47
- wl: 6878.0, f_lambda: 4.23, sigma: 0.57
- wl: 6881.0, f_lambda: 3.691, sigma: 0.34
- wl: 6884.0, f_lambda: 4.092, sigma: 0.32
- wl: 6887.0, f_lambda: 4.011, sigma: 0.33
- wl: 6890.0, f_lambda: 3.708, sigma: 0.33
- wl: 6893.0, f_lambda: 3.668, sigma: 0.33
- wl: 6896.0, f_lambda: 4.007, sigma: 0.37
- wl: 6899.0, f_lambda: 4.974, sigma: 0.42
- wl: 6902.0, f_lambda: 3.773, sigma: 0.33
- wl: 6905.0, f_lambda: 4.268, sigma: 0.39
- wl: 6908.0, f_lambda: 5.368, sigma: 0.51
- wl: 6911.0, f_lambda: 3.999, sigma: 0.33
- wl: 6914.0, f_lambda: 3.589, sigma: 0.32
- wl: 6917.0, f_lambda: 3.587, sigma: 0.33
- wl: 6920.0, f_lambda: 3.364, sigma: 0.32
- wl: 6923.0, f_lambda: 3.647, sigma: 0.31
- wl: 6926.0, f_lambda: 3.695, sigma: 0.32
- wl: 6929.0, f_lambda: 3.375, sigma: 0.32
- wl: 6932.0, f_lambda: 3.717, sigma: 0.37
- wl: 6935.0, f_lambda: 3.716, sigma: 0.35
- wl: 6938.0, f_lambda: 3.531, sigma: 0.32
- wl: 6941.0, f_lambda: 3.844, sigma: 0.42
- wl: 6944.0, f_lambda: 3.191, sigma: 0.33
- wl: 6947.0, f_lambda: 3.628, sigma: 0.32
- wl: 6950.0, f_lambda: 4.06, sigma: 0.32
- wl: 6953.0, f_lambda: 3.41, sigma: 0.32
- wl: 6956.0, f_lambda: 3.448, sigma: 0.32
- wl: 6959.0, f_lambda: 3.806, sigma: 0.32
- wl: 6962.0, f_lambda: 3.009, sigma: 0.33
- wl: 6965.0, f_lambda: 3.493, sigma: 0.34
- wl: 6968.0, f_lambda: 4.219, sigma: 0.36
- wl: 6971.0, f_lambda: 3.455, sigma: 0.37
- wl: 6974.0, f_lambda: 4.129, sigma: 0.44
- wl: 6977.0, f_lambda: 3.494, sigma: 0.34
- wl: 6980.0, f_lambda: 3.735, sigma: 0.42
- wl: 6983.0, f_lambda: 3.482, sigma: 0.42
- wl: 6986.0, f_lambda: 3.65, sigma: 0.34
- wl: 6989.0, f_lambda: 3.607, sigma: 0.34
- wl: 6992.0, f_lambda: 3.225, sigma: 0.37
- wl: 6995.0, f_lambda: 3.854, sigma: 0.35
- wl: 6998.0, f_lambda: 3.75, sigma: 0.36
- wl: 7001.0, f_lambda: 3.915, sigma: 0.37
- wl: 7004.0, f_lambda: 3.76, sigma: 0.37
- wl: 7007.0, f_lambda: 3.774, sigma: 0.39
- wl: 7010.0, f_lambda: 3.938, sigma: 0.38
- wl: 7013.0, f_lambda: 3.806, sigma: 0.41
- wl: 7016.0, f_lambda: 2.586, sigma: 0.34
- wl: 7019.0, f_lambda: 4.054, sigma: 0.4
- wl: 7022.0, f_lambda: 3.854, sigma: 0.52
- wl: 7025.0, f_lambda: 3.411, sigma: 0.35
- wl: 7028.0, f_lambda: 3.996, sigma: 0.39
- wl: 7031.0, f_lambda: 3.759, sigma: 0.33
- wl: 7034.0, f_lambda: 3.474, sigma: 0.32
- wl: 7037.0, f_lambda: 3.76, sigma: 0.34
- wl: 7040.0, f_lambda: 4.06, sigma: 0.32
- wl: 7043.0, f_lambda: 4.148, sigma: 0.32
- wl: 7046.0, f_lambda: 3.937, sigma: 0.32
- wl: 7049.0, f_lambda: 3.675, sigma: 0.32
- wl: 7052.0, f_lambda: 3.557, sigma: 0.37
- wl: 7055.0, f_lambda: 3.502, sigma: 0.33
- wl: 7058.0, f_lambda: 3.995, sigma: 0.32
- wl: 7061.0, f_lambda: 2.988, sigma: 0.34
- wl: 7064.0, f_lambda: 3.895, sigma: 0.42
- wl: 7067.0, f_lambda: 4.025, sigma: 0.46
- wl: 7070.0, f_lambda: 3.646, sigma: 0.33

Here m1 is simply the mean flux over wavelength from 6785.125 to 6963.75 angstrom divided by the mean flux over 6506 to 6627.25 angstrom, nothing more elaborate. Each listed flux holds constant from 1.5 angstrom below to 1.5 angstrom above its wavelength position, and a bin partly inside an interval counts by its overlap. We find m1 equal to 0.7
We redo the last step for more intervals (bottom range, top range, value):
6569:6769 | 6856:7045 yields 0.89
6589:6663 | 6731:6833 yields 1.05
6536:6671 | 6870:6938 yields 0.77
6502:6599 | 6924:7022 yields 0.65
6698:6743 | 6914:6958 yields 0.79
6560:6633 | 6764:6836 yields 0.67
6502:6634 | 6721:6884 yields 0.77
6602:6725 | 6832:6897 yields 0.97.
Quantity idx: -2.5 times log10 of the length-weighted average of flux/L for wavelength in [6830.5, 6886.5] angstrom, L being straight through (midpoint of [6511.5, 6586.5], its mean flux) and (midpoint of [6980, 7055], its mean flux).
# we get 0.18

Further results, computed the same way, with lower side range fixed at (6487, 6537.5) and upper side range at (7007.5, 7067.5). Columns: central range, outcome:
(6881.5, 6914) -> -0.102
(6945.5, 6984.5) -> 0.030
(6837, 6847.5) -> 0.093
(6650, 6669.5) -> 0.006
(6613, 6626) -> 0.030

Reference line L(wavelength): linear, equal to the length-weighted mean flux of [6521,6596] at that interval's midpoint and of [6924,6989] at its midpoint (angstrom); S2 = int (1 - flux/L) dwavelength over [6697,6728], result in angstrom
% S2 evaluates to 3.9 angstrom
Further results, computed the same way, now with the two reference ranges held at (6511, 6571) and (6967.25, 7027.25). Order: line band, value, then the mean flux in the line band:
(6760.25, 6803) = 6.81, 3.95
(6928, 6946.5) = 1.84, 3.57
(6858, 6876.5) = 1.94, 3.85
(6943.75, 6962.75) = 1.68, 3.55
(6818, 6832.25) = 2.28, 3.78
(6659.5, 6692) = 8.51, 3.84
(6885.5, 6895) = 0.87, 3.81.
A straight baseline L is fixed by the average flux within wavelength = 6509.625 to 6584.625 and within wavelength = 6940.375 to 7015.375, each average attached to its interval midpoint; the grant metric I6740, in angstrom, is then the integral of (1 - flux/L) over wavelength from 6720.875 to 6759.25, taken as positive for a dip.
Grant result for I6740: 6.7 angstrom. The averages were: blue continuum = 5.98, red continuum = 3.65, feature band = 4.08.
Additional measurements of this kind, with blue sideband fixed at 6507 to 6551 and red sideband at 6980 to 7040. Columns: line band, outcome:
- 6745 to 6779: 1.3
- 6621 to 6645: 2.0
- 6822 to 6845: 1.1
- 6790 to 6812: -0.1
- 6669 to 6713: 0.8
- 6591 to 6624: 3.6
